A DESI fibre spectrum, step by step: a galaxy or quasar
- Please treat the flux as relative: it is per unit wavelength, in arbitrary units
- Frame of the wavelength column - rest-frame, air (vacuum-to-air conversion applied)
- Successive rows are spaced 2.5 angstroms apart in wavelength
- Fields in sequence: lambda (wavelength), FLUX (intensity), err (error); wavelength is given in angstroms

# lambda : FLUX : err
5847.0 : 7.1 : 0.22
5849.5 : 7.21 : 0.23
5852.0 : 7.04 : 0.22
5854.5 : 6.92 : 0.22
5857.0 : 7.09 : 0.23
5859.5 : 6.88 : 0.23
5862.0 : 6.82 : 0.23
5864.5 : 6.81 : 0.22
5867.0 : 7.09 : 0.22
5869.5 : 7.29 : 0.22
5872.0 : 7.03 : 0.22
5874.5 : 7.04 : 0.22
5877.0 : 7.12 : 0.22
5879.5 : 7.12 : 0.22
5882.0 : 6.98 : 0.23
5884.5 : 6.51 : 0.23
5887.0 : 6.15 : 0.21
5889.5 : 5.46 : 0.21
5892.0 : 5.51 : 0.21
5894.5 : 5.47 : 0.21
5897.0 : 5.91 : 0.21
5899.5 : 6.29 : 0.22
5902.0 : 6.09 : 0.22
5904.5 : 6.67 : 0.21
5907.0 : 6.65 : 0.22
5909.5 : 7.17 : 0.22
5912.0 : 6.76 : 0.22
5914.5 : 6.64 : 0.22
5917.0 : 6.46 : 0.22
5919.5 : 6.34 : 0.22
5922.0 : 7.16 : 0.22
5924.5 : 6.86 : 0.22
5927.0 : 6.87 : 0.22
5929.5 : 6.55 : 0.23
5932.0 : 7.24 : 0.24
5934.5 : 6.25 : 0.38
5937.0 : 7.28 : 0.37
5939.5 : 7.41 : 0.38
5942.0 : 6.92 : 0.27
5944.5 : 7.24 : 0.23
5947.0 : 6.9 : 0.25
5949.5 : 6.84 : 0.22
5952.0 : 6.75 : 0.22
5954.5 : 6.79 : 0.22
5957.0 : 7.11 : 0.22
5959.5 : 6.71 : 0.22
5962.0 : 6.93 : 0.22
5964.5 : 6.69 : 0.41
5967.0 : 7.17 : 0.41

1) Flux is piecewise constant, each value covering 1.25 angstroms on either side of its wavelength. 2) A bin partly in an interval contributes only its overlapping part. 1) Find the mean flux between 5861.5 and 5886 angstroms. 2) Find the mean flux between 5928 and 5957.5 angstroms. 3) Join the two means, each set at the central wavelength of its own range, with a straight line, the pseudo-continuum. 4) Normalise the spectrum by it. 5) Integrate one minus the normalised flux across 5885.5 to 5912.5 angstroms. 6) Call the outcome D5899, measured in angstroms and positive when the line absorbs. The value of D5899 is 3.0 angstroms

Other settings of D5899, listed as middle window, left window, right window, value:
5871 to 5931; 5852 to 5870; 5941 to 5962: 3.56 angstroms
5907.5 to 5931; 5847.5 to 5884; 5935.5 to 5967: 0.77 angstroms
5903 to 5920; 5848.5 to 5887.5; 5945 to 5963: 0.59 angstroms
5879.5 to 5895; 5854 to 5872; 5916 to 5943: 1.81 angstroms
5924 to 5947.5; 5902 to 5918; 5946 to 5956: -0.64 angstroms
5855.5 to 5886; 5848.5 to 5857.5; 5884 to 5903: -2.02 angstroms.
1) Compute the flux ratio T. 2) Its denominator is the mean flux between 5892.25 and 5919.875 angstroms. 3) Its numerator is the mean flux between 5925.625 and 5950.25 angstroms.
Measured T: 1.1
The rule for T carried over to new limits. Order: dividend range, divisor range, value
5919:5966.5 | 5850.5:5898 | 1.04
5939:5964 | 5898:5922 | 1.05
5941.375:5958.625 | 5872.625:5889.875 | 1.03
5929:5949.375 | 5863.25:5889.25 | 1.02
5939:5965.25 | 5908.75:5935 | 1.02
